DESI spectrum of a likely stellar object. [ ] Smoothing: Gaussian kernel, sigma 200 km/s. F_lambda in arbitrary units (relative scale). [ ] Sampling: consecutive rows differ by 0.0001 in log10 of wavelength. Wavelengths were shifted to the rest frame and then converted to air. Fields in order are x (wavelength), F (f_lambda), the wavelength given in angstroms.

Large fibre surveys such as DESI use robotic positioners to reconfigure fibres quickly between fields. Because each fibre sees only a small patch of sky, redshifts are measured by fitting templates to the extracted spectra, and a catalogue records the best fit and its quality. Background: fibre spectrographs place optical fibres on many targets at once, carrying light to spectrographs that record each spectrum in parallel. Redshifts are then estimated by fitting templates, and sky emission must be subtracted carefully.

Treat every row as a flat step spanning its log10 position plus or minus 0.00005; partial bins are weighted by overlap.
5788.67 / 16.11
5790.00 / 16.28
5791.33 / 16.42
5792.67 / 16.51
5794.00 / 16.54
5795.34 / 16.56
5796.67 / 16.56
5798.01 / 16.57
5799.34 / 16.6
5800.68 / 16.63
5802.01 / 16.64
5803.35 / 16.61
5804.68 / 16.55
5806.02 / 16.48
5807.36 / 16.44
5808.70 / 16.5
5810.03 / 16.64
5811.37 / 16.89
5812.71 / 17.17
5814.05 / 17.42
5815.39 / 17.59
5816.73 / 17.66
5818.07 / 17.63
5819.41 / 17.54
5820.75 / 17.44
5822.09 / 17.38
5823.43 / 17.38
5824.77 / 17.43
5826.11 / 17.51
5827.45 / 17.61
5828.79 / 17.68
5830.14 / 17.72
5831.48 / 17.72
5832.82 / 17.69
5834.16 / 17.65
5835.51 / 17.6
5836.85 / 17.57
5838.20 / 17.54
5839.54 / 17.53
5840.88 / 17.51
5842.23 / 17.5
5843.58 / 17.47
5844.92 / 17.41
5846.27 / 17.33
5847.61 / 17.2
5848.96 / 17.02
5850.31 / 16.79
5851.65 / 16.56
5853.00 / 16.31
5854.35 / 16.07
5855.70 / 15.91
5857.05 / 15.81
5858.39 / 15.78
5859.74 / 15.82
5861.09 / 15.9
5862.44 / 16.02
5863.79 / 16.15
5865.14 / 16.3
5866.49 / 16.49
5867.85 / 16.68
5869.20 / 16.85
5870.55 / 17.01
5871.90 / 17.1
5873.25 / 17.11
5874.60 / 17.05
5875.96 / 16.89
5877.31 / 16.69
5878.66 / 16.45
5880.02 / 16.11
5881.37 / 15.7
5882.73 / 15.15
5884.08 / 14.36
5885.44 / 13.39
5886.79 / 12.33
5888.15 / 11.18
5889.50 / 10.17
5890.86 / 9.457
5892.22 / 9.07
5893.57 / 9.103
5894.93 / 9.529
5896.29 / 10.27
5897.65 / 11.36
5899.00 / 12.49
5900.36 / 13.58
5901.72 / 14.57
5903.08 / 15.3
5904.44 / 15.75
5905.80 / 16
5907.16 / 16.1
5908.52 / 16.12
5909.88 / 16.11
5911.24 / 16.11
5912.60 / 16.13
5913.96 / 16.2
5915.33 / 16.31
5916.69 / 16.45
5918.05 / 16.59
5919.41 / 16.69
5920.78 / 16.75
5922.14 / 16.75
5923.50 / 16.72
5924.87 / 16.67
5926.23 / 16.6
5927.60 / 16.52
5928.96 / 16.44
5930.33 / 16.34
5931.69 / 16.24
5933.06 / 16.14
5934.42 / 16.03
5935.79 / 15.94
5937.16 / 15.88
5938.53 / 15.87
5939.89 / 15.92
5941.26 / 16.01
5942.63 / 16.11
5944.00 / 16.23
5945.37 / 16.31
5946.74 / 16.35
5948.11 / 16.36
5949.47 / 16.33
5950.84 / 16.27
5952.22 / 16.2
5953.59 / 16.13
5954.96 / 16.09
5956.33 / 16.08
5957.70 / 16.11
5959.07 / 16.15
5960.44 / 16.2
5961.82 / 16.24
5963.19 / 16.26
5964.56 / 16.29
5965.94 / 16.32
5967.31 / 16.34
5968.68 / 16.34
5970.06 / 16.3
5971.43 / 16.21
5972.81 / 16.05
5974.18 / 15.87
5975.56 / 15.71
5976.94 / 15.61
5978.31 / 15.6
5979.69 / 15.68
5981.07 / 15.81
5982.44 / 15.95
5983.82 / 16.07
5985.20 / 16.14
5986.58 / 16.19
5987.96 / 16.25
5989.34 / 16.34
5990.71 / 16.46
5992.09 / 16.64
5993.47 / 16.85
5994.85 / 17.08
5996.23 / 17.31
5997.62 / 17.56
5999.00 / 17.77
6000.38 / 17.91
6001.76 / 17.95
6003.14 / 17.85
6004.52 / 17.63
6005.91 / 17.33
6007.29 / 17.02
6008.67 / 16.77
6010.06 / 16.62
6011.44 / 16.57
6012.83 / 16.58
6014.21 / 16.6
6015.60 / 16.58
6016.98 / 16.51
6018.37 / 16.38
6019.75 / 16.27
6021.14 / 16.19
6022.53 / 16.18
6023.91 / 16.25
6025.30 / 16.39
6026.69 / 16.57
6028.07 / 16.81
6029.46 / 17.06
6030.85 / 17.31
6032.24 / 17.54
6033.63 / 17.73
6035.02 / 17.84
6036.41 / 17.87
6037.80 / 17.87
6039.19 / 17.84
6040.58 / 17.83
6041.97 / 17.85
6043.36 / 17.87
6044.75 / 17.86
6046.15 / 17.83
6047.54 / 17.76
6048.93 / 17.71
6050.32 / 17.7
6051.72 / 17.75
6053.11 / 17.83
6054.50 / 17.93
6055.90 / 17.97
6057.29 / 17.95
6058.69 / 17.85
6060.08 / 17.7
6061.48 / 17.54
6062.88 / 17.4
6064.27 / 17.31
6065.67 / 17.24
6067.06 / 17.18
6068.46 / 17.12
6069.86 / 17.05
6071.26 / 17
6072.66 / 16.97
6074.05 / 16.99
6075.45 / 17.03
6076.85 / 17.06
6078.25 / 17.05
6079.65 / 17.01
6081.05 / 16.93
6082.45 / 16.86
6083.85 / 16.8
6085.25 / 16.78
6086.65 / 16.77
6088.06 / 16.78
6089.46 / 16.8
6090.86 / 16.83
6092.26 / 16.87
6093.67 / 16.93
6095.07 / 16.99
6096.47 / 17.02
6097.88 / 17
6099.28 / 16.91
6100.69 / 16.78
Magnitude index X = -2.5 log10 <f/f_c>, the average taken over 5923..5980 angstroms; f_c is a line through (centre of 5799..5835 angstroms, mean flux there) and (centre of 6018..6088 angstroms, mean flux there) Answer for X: 0.07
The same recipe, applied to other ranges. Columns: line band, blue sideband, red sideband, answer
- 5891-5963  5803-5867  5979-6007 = 0.10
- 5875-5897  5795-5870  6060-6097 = 0.30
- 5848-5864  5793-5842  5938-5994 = 0.05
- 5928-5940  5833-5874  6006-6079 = 0.06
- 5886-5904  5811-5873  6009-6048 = 0.43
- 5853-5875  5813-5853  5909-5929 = 0.05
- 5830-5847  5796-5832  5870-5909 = -0.10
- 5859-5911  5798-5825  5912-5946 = 0.14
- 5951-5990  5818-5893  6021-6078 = 0.05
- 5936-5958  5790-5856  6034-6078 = 0.08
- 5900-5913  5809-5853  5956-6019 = 0.09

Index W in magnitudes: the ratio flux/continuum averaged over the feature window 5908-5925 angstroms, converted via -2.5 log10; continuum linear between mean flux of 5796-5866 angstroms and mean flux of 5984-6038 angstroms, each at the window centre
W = 0.03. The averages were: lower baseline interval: 17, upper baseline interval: 16.9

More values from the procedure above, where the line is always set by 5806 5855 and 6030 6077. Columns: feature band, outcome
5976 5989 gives 0.101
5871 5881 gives 0.037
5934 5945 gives 0.092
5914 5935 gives 0.059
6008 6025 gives 0.068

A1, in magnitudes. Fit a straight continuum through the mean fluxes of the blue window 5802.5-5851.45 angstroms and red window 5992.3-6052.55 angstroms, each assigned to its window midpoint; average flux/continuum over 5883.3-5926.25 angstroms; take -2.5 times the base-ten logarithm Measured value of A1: 0.21 mag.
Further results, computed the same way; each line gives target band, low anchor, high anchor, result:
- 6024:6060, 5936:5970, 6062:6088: -0.05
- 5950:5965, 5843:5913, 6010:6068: 0.00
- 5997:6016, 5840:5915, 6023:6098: -0.03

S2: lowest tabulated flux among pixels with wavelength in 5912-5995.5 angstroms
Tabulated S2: 15.6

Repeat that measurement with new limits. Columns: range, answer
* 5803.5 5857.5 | 15.81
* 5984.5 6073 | 16.14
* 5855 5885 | 14.36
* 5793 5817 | 16.44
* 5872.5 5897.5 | 9.07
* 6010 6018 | 16.51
